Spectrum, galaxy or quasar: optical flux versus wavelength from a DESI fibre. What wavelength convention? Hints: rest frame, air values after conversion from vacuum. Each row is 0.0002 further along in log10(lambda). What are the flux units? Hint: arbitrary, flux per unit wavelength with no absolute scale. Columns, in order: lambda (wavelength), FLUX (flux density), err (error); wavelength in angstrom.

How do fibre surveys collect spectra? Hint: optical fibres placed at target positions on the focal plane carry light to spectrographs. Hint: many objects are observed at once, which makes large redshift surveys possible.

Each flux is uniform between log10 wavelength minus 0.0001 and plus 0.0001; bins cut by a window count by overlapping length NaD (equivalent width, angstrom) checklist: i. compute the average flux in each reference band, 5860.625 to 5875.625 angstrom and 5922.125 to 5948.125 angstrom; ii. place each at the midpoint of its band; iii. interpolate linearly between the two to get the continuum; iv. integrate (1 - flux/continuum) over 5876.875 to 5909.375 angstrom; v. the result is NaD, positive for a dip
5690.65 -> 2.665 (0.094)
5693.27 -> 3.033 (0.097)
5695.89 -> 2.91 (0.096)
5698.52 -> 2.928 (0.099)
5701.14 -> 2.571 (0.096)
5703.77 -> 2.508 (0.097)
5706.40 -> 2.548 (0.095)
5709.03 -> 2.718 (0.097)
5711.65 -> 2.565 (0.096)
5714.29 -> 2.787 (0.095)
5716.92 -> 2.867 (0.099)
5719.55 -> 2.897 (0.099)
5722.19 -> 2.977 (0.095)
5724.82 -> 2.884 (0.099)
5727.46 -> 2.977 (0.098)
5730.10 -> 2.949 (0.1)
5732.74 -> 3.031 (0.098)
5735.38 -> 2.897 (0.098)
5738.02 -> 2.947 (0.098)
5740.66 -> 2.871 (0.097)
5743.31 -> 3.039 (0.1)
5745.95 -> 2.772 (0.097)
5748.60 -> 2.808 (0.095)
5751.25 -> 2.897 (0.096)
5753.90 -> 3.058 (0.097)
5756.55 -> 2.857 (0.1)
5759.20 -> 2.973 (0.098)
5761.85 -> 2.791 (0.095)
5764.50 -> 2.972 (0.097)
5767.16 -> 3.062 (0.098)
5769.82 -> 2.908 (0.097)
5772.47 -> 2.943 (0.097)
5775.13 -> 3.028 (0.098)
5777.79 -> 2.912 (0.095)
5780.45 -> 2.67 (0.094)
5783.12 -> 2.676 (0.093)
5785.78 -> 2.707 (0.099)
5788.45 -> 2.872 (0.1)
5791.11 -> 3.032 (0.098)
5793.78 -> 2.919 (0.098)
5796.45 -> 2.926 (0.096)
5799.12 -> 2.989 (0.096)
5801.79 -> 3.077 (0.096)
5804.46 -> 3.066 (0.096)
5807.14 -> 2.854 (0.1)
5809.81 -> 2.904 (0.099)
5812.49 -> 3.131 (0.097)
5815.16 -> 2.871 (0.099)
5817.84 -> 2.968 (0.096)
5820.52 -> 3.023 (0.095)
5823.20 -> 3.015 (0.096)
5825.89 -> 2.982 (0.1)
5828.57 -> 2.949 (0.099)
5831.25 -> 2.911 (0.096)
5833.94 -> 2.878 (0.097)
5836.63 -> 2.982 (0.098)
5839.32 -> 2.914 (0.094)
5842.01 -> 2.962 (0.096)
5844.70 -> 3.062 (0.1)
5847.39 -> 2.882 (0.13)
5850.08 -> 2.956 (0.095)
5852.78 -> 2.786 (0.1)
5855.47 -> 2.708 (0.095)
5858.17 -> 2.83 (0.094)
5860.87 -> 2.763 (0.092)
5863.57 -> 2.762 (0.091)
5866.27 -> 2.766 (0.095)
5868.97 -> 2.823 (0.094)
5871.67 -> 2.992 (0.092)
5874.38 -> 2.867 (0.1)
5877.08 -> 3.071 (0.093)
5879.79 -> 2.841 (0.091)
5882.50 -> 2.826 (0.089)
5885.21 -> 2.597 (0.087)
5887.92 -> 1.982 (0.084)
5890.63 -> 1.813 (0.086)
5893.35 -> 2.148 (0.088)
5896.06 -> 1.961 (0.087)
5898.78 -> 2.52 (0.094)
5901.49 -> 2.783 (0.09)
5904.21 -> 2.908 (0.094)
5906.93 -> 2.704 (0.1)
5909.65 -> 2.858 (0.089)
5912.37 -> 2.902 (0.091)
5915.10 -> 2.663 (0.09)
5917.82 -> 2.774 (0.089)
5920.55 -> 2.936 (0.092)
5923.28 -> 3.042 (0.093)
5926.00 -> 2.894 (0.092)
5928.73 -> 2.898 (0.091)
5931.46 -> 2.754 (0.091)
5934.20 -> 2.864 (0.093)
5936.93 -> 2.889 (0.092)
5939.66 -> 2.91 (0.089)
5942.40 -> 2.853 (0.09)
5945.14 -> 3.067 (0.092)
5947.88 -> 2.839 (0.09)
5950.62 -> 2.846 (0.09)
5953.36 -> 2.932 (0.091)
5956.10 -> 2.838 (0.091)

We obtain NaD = 4.0 angstrom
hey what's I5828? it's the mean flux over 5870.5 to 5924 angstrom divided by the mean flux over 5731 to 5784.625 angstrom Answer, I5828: 0.91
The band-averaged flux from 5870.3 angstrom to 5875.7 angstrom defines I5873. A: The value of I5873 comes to 2.93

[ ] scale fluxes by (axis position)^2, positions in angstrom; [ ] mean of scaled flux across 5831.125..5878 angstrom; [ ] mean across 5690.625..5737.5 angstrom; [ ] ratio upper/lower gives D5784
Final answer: 1.07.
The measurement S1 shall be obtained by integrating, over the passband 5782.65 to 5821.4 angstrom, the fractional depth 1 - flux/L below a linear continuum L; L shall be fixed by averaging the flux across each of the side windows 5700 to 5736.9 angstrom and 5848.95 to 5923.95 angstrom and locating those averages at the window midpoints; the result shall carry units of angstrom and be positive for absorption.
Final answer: -2.7 angstrom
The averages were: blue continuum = 2.8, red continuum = 2.7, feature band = 2.94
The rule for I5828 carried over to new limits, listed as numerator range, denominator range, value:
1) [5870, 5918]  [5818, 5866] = 0.90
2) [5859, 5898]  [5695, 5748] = 0.91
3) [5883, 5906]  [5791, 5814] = 0.79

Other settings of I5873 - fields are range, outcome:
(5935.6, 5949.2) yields 2.91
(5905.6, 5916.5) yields 2.78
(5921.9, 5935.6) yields 2.89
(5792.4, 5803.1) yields 2.98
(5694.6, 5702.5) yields 2.8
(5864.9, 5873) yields 2.86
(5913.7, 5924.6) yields 2.85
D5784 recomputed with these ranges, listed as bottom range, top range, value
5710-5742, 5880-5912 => 0.92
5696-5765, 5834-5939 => 1.02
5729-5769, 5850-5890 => 0.98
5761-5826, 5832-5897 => 0.95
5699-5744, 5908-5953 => 1.09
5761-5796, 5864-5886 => 1.02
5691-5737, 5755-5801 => 1.05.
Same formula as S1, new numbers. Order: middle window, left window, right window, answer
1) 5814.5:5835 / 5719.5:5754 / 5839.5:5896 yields -1.28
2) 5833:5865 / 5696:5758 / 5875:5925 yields -2.09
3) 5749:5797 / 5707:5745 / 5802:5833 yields 0.48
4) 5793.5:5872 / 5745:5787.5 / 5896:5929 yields -2.36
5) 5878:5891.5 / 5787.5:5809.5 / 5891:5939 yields 1.60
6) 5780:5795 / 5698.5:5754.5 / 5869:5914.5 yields -0.35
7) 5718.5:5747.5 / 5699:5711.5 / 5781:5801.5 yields -2.54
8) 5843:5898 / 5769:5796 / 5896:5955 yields 3.34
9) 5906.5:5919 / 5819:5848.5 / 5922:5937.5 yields 0.50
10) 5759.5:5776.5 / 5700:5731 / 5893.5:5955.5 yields -1.08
